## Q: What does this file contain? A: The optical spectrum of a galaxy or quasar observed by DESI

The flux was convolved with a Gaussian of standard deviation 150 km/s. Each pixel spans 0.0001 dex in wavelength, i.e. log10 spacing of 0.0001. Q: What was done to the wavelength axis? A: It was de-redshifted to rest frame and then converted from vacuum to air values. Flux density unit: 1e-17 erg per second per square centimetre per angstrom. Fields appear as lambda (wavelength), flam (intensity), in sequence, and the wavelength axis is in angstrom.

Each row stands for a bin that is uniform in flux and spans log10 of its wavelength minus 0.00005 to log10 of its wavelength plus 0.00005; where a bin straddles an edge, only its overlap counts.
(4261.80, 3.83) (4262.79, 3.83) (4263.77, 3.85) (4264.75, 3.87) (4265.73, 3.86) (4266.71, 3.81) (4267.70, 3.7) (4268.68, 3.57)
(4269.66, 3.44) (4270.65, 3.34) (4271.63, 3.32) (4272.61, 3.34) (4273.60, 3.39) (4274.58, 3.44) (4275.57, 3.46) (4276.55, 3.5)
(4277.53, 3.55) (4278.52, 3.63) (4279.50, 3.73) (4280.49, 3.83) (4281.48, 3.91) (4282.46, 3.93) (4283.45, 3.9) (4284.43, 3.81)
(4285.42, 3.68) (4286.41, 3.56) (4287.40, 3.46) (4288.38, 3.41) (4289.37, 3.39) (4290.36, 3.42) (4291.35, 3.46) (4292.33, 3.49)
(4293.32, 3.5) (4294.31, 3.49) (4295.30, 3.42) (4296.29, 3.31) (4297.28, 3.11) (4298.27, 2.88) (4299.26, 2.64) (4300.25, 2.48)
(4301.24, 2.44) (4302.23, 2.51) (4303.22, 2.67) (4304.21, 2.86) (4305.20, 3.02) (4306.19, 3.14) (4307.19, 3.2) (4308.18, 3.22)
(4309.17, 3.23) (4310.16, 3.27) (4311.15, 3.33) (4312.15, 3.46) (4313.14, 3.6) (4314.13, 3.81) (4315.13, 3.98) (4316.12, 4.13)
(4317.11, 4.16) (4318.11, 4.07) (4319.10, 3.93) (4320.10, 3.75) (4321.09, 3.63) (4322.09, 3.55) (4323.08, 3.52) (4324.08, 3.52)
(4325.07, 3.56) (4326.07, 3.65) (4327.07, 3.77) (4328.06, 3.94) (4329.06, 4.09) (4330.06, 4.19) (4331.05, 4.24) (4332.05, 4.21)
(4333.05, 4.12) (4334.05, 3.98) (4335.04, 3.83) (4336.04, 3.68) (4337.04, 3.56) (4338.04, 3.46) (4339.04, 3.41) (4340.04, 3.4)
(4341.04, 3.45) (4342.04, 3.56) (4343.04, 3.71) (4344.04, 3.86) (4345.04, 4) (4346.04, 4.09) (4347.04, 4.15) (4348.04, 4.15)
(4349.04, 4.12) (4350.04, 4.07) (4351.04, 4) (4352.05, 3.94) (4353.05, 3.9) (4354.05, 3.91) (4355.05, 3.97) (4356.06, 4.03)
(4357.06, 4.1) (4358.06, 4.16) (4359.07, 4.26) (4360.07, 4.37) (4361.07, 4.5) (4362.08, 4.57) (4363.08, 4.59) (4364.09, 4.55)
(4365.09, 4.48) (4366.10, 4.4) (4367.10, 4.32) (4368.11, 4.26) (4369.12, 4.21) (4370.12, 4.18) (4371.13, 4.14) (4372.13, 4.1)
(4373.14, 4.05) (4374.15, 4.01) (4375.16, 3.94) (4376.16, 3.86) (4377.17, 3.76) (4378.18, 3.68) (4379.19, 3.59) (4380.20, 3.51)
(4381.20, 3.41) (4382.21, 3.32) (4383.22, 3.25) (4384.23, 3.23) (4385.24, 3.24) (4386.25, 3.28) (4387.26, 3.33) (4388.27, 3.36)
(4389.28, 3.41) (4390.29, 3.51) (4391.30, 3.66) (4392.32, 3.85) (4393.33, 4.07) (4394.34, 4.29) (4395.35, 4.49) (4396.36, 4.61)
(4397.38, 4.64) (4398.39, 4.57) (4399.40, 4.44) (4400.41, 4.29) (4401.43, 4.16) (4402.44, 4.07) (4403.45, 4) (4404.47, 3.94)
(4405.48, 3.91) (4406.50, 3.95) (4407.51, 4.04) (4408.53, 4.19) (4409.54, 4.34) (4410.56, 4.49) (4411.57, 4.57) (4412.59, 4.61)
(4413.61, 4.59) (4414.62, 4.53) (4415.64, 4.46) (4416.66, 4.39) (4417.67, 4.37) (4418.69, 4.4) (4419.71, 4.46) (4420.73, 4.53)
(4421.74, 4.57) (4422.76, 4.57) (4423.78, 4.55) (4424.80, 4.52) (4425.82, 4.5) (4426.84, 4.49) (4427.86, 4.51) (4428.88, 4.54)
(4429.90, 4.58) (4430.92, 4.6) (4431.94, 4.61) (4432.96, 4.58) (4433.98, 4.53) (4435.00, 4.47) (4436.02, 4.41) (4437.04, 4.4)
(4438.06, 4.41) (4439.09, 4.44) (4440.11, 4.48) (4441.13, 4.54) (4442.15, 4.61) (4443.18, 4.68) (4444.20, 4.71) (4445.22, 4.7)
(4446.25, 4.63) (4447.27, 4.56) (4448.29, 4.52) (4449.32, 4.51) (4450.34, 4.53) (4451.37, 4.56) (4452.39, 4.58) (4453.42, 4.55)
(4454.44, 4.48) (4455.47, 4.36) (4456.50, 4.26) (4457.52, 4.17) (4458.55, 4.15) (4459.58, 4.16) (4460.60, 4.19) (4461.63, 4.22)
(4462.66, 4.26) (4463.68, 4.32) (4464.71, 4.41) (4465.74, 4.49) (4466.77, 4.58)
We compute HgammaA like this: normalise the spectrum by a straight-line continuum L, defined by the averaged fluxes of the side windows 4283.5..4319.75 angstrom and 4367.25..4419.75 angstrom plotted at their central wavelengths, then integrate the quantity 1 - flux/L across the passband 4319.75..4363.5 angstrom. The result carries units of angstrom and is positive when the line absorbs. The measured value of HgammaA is -3.3 angstrom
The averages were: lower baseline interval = 3.36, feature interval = 3.92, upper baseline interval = 4.02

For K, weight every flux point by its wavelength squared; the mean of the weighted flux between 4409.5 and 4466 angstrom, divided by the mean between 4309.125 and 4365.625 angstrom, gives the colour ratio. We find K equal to 1.2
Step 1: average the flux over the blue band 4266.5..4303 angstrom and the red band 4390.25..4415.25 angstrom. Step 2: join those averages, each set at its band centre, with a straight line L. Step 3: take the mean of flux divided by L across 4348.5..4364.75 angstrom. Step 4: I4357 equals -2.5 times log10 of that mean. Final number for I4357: -0.074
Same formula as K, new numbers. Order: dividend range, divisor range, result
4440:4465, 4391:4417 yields 1.06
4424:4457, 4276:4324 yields 1.40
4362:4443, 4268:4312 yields 1.33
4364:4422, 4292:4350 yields 1.18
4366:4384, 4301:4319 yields 1.18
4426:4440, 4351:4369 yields 1.10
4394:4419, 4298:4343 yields 1.28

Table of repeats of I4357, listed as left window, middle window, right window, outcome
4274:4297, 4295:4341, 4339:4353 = 0.07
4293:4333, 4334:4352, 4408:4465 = -0.03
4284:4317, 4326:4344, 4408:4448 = -0.05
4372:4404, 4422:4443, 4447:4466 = -0.08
